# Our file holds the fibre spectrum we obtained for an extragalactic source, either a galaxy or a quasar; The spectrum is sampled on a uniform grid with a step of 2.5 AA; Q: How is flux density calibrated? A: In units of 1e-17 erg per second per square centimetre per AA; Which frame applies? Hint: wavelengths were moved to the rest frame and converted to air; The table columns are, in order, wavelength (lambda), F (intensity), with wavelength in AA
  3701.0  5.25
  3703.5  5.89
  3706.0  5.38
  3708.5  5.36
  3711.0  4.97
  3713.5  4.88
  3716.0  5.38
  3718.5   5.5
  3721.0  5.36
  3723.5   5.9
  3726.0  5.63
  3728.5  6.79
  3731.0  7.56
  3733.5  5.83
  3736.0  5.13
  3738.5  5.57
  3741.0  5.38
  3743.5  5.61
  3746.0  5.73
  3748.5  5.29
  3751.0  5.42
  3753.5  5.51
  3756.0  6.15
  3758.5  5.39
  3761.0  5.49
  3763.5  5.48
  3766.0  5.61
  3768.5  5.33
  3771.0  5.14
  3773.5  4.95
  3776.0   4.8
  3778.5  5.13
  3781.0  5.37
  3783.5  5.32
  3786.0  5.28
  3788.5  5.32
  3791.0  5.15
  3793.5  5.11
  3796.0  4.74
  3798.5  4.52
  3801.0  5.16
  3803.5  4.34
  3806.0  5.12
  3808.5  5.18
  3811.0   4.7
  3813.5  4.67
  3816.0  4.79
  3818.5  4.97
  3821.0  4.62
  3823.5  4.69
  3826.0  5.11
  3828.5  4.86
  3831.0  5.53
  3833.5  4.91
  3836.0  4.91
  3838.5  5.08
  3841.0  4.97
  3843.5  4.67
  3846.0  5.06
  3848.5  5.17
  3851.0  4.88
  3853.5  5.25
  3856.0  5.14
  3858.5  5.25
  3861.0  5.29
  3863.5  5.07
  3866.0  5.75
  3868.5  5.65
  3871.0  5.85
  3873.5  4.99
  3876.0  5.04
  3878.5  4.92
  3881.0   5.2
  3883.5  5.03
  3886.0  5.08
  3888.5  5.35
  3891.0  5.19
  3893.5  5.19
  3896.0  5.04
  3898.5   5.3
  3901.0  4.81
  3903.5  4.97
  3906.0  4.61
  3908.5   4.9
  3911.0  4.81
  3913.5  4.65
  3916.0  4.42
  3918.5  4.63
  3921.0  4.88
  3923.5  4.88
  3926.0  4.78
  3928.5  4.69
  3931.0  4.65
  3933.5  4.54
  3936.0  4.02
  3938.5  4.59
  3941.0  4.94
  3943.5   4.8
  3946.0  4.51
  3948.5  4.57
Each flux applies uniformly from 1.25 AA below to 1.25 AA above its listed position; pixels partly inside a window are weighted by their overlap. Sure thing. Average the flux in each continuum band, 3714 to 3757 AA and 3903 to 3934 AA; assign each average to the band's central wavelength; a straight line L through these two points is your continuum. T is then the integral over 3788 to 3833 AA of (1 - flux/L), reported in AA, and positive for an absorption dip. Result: 3.41 AA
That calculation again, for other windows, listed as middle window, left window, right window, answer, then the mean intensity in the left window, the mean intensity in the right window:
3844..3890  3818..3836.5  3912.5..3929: -3.5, 4.95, 4.71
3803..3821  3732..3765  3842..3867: 1.6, 5.55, 5.15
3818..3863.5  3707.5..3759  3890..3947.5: 1.0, 5.64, 4.77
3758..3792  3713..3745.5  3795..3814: -0.6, 5.75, 4.81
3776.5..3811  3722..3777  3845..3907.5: 2.7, 5.62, 5.16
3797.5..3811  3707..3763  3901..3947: 1.1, 5.63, 4.69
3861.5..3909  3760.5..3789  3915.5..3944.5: -3.2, 5.26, 4.66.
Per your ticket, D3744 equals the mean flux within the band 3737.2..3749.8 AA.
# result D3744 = 5.51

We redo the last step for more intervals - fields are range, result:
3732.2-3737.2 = 5.5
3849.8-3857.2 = 5.09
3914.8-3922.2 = 4.64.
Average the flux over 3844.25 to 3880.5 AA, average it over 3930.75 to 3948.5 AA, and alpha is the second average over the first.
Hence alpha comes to 0.87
